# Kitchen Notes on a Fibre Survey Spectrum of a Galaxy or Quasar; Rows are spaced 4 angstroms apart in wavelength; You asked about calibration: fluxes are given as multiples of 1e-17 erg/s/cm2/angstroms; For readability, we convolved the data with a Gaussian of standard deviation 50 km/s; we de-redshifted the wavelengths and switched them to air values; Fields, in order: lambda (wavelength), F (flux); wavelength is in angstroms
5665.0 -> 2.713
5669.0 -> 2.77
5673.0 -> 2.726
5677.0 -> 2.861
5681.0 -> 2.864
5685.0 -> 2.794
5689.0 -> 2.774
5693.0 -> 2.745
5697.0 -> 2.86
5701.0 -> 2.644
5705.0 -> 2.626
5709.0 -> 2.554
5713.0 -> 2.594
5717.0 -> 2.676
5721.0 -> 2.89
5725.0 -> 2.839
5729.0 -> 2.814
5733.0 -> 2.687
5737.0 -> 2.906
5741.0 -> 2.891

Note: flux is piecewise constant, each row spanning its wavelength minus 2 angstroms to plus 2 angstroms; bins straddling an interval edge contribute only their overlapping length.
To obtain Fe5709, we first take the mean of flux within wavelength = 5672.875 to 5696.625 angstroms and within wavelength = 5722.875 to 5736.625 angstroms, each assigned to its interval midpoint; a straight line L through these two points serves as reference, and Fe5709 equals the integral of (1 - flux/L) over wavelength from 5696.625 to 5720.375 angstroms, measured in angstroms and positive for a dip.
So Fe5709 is 1.2 angstroms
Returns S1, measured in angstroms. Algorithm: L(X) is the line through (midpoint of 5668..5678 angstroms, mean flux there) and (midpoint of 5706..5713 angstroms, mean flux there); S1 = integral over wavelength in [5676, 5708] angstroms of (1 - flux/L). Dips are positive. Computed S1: -1.05 angstroms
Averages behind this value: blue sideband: 2.78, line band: 2.76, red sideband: 2.58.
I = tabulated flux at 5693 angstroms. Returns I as 2.745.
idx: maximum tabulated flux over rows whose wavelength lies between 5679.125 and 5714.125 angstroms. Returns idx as 2.864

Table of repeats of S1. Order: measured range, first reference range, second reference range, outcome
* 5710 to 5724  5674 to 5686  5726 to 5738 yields 0.5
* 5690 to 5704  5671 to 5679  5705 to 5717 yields -0.4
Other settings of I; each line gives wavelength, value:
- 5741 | 2.891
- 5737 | 2.906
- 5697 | 2.86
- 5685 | 2.794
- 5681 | 2.864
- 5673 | 2.726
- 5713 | 2.594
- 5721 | 2.89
